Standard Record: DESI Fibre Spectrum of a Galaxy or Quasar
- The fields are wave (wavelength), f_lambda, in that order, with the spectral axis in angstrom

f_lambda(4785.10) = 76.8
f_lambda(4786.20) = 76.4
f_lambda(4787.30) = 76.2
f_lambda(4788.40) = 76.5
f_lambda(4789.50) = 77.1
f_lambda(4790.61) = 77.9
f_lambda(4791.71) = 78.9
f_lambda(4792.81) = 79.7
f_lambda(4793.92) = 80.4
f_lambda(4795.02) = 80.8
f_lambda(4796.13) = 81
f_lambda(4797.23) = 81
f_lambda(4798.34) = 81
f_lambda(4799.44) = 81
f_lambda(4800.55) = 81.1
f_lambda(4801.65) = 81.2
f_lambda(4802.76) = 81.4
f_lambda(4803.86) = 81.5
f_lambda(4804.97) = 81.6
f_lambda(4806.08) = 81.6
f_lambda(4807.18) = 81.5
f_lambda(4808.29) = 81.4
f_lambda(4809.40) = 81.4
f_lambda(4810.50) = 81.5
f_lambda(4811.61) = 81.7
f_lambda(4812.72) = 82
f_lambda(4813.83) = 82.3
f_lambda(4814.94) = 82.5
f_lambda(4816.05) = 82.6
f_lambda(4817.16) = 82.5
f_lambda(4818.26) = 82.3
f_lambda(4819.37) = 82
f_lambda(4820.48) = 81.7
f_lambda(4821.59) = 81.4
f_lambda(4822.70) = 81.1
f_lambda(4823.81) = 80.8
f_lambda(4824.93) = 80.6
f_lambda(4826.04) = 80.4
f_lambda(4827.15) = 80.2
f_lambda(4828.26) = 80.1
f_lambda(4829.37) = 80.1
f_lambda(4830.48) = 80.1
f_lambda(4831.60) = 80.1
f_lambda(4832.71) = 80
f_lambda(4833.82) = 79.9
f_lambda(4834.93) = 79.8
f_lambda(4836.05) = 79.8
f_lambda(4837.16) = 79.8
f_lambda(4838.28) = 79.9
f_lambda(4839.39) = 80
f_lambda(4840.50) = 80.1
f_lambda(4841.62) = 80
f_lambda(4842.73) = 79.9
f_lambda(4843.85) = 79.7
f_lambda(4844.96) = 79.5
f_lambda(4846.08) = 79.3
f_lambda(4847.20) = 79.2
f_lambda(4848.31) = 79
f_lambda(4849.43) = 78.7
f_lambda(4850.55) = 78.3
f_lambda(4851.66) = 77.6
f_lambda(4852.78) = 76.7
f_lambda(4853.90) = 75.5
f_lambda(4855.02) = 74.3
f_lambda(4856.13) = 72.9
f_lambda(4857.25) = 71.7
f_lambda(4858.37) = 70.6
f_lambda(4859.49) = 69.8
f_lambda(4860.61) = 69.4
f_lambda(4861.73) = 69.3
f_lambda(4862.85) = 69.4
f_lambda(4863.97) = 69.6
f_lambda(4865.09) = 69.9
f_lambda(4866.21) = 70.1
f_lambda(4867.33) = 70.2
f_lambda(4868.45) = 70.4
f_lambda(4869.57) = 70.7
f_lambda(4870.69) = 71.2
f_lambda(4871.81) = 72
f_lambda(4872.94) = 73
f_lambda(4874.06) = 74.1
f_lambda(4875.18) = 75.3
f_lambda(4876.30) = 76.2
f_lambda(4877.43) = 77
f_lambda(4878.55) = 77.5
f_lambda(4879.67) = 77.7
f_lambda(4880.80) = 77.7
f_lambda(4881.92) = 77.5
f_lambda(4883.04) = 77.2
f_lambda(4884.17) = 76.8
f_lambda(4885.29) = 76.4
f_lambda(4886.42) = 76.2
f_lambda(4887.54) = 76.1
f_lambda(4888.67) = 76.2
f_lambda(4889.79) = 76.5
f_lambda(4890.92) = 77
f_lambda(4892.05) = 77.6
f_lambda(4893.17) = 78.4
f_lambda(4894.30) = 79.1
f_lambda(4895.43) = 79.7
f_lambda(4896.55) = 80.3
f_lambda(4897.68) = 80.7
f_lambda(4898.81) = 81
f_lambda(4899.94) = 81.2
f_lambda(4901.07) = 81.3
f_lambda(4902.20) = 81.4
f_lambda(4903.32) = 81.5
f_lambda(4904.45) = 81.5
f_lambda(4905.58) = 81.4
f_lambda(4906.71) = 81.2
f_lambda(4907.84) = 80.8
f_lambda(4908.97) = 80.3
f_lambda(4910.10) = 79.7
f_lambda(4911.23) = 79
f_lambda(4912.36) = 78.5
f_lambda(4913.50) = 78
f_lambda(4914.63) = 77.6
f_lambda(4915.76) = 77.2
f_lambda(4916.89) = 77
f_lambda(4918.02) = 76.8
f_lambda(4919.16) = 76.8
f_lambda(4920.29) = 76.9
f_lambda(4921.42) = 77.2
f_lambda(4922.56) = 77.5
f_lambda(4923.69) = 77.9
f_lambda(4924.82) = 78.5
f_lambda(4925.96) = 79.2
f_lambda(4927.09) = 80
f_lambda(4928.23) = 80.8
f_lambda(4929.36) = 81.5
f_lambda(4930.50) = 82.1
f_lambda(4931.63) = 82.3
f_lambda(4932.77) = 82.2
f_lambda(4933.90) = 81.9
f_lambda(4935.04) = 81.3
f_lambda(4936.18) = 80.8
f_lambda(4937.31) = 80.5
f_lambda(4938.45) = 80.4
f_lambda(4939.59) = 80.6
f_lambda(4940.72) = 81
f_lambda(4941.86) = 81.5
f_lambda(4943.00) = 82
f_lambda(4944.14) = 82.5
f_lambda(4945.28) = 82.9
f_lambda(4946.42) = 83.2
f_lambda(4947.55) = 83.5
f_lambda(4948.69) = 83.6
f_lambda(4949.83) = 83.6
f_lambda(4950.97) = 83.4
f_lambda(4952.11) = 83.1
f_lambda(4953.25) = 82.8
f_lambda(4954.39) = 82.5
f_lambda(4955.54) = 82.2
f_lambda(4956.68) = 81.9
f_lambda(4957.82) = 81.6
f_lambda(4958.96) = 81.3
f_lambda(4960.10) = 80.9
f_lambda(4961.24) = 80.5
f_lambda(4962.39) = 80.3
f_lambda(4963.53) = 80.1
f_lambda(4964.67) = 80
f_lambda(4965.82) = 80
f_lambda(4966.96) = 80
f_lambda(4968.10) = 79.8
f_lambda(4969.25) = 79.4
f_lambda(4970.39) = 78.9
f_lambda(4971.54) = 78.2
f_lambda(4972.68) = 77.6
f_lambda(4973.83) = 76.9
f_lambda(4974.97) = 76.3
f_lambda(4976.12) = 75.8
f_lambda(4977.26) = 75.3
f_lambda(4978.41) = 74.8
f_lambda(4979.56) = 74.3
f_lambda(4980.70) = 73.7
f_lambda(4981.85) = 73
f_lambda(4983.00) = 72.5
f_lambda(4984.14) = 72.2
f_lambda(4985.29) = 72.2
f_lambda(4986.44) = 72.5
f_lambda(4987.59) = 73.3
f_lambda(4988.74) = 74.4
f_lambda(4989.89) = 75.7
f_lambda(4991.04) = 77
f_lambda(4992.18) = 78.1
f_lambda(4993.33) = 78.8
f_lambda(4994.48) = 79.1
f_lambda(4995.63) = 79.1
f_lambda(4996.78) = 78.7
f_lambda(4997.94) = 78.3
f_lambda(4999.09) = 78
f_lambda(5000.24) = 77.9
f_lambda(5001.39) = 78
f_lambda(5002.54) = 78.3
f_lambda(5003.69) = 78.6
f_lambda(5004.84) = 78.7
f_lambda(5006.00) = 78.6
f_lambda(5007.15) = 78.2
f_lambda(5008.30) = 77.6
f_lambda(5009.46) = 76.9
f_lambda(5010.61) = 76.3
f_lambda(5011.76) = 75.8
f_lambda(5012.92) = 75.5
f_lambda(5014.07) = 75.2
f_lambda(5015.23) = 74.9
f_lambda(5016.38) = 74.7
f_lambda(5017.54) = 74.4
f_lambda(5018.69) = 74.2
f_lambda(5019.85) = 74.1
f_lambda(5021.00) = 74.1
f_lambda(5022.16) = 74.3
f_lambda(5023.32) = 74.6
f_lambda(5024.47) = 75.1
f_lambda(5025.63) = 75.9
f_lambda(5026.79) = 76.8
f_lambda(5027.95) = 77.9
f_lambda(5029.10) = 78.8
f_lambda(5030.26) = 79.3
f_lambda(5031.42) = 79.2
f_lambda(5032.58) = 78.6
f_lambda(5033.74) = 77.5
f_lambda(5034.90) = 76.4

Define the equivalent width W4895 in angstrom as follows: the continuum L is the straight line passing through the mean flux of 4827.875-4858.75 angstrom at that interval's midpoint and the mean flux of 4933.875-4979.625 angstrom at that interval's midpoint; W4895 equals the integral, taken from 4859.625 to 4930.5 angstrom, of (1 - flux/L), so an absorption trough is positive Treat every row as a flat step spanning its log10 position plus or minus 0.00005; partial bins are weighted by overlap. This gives 2.1 angstrom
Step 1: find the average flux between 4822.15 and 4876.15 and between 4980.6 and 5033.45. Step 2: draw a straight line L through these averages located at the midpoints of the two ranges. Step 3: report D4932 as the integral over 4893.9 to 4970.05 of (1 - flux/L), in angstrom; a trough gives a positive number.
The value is -4.3 angstrom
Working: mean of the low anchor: 76.2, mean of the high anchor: 76.3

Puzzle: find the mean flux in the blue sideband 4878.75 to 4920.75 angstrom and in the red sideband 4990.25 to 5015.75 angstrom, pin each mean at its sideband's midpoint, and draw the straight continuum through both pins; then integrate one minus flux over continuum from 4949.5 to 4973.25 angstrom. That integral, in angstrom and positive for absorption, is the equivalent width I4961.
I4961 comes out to -0.9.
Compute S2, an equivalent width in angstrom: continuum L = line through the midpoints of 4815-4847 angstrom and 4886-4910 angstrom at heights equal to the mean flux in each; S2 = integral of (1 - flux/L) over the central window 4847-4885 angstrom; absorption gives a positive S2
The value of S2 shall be 2.9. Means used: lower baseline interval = 80.5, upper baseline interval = 79.5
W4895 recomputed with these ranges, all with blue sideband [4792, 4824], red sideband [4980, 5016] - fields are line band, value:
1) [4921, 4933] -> -0.3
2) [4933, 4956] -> -1.3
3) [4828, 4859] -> 0.9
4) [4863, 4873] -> 1.2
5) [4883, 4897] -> 0.3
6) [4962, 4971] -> -0.3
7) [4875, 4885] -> 0.3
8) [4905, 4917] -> -0.1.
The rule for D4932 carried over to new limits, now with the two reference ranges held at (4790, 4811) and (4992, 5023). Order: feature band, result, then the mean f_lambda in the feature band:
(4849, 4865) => 1.4 angstrom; 73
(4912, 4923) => 0.2 angstrom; 77.3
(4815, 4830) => -0.2 angstrom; 81.3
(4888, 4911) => -0.3 angstrom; 79.8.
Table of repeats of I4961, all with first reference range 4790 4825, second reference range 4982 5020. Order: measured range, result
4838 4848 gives 0.07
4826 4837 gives 0.08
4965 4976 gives -0.20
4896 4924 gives -0.25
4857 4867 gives 1.24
